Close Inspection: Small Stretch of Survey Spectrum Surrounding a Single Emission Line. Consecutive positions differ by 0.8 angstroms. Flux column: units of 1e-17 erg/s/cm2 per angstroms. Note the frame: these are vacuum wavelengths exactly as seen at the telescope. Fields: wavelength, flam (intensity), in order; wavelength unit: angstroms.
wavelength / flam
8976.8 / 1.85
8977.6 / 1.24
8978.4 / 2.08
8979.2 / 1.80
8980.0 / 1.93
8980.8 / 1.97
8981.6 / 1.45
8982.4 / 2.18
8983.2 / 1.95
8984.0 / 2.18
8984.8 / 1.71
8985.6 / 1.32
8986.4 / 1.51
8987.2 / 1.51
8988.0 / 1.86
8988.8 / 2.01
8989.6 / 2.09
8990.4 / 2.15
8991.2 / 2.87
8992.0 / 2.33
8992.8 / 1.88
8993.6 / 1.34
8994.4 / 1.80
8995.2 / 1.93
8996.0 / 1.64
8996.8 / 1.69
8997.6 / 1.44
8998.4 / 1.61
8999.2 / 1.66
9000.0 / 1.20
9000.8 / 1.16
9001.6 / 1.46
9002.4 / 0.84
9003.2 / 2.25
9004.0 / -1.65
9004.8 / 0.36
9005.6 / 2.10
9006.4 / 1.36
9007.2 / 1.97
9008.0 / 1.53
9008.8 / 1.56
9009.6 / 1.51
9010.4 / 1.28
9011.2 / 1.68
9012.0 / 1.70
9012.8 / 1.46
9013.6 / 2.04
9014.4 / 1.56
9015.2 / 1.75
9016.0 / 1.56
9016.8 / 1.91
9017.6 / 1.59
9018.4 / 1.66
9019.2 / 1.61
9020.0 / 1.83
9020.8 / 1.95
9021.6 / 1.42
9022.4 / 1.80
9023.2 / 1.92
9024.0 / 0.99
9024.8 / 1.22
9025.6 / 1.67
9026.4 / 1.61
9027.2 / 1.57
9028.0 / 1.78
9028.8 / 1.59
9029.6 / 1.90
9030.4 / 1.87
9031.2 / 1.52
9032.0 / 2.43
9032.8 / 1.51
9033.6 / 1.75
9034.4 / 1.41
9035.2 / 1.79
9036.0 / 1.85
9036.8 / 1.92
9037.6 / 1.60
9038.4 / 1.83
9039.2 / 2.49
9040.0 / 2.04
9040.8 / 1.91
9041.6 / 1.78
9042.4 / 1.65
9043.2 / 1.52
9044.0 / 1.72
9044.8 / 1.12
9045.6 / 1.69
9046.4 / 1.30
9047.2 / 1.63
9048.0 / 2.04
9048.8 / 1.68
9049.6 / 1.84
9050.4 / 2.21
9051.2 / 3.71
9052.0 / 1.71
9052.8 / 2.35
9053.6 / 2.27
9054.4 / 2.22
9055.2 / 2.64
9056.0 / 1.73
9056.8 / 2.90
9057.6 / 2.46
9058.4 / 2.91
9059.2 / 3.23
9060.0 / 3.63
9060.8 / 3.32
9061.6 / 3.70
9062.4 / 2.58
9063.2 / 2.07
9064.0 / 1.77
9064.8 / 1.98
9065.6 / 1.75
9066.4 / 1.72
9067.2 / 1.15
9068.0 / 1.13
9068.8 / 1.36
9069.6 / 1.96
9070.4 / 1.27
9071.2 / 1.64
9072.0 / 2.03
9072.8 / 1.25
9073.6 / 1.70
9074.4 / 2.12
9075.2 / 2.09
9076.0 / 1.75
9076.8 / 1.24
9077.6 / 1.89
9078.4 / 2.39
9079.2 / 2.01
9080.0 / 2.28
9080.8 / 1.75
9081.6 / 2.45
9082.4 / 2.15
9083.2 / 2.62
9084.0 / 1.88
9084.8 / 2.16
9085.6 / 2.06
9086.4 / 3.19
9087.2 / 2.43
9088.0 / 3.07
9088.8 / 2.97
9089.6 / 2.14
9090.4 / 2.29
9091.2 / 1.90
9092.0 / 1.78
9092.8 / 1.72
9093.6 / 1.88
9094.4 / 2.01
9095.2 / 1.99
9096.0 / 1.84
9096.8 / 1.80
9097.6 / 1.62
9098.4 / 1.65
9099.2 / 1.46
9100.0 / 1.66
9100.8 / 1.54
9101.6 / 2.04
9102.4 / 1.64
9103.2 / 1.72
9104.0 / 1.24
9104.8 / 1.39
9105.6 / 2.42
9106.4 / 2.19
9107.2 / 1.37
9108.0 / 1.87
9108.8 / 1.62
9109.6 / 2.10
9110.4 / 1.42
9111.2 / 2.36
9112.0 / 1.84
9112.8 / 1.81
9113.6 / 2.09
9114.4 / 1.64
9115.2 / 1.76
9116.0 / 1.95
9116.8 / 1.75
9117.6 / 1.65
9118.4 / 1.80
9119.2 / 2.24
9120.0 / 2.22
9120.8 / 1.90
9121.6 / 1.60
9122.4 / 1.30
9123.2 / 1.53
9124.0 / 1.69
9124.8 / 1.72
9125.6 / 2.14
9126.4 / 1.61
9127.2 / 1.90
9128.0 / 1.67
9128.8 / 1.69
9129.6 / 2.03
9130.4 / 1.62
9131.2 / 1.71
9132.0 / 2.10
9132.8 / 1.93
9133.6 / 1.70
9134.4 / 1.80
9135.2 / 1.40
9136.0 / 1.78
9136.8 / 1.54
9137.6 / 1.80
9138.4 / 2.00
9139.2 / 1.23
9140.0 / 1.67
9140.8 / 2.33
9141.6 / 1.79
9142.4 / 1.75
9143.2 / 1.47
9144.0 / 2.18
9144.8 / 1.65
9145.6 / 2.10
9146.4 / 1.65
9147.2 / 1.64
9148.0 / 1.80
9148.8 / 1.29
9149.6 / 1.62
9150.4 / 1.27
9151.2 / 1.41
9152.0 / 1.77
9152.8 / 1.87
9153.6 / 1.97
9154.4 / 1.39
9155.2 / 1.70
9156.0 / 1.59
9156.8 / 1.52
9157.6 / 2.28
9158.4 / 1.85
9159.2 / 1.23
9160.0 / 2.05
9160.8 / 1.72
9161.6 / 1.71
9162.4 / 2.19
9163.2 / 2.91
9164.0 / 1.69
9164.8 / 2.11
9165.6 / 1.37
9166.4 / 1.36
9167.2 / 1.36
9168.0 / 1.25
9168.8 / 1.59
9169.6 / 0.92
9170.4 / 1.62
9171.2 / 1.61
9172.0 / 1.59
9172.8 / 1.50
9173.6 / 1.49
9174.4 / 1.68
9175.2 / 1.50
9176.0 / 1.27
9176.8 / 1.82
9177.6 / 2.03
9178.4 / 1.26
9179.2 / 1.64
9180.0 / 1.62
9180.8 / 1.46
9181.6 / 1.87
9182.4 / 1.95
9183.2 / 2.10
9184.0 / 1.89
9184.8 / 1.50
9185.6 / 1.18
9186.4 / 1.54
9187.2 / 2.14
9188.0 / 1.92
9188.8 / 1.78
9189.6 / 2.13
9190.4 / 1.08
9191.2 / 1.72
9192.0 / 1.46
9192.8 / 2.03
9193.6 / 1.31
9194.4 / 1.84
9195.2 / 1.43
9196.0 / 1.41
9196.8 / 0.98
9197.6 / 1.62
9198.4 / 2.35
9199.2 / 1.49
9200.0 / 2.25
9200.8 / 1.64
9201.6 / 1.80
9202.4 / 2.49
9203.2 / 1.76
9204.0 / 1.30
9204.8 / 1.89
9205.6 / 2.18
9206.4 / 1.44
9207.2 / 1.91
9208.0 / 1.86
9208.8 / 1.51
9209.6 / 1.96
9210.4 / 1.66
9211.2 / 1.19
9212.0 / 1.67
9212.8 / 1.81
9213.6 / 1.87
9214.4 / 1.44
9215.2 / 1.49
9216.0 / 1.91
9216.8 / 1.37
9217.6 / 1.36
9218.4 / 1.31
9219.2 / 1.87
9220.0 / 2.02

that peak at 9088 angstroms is [N II] 6583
